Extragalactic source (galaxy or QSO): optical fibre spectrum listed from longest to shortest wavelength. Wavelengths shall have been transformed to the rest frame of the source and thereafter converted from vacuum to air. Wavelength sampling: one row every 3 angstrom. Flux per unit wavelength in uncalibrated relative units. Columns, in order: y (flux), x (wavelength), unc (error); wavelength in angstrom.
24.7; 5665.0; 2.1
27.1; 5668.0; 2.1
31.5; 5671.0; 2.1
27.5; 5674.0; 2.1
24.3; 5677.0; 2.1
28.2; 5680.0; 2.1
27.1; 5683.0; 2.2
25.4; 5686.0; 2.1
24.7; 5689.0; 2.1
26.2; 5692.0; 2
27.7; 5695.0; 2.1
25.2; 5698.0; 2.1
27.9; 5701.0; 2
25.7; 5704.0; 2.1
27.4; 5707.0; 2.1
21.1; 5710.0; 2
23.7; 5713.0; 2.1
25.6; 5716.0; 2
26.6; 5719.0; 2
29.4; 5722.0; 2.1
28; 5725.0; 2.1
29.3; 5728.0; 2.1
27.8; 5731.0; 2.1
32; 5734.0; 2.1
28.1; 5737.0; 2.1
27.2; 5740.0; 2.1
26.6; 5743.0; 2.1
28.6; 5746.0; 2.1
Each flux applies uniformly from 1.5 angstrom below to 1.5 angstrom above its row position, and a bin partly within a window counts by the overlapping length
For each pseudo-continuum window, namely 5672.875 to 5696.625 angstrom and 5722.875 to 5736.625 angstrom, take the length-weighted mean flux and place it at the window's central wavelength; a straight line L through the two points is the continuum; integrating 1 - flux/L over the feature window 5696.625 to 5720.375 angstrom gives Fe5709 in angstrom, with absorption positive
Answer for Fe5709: 2.1 angstrom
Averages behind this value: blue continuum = 26.4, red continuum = 29.2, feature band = 25.4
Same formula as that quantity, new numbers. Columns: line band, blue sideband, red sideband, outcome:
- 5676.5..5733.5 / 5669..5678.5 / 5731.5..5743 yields 3.38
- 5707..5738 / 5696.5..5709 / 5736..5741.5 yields -0.12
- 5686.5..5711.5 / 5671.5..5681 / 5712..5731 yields 1.33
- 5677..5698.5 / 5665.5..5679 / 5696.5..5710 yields 0.33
